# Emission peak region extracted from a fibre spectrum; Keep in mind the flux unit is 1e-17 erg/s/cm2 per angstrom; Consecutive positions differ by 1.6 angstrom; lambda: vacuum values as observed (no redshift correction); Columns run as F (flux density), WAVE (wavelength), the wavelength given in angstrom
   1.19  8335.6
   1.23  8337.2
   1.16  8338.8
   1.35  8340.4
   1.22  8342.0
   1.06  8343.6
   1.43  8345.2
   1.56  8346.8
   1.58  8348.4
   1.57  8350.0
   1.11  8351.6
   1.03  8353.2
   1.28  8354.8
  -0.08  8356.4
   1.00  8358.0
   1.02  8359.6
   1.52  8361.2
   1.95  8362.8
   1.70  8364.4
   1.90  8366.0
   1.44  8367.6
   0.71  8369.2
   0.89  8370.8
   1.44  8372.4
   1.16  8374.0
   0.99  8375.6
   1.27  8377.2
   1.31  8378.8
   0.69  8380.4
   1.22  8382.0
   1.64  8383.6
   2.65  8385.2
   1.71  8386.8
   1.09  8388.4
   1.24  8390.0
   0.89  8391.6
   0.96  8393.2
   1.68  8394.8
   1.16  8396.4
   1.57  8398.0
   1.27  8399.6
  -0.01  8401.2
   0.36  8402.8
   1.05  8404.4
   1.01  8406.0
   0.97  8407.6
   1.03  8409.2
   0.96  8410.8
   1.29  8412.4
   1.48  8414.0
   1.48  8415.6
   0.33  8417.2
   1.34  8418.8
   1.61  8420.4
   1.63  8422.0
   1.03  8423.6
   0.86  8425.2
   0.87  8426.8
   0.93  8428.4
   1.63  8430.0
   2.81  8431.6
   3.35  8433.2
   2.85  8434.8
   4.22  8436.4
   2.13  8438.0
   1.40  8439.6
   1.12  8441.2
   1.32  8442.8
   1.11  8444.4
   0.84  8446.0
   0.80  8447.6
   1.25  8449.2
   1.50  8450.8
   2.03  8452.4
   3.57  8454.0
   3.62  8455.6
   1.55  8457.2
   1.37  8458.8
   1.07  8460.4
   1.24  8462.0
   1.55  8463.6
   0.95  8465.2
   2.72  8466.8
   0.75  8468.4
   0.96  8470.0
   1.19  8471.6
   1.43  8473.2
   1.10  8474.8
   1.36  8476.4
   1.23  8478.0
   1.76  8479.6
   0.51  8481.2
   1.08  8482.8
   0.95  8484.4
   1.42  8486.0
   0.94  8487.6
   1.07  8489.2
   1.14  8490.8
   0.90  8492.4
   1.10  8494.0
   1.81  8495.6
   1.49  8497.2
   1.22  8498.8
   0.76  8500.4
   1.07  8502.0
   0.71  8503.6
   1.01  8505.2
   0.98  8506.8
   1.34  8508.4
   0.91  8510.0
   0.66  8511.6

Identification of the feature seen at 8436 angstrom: [S II]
